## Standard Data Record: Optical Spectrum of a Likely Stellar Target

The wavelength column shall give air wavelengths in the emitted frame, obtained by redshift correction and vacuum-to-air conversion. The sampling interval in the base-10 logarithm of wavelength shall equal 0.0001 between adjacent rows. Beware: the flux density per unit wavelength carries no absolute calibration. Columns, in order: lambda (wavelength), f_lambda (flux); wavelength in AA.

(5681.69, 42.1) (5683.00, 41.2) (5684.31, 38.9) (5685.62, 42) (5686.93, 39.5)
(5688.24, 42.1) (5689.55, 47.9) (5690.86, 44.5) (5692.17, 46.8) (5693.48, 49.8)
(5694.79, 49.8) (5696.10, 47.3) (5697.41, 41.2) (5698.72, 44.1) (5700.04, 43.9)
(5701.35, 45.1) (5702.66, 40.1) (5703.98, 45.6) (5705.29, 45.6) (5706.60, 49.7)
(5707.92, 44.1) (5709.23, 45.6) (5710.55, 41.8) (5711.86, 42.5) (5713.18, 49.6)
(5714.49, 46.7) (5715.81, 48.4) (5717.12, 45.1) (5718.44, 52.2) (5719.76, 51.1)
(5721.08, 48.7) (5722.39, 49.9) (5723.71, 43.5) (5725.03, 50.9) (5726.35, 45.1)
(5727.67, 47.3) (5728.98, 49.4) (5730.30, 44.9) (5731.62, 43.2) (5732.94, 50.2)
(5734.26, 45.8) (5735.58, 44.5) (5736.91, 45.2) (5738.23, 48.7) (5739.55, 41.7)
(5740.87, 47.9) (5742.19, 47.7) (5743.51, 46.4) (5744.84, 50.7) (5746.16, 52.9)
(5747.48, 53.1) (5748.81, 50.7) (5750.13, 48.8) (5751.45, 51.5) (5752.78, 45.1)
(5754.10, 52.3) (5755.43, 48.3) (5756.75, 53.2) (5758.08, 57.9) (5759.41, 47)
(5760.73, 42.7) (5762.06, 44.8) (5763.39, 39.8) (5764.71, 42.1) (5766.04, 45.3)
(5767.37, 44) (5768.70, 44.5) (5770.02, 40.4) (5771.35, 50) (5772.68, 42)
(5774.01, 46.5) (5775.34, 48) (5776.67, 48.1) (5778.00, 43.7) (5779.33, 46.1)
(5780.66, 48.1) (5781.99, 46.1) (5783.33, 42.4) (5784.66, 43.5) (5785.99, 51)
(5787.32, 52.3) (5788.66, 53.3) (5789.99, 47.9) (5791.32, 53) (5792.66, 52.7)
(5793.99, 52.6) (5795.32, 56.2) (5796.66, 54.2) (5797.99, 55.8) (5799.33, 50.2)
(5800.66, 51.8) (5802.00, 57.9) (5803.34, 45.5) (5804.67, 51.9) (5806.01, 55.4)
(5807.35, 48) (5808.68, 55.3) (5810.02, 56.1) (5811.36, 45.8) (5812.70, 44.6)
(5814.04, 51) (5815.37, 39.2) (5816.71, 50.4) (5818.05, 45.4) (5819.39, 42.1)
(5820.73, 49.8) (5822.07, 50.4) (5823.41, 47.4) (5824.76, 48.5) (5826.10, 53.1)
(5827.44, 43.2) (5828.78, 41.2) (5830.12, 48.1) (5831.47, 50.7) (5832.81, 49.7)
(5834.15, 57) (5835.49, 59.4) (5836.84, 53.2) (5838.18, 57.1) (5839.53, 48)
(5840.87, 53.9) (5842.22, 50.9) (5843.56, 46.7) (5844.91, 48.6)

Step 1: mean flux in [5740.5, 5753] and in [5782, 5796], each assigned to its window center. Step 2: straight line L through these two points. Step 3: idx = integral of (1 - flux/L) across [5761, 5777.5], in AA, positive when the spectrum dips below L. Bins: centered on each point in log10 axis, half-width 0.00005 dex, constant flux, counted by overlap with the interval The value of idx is 1.8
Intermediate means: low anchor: 49.7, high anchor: 50.3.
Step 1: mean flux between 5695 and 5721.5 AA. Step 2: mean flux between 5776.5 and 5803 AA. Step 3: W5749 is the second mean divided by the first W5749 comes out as 1.09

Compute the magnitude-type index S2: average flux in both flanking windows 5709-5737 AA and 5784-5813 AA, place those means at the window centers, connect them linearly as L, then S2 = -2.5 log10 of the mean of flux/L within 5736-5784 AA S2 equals 0.05 mag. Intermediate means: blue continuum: 46.9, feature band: 47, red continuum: 51.7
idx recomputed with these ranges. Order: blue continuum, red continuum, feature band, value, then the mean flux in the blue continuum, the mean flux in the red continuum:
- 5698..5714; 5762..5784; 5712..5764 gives -3.67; 44.8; 44.8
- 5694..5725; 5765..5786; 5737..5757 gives -1.45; 46.3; 45.4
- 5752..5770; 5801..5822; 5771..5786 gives 0.46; 46.5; 49.3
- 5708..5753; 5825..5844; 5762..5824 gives 1.46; 47.5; 50.9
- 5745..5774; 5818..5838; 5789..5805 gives -1.27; 47.5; 49.6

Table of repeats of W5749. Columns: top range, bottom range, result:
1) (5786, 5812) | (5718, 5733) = 1.09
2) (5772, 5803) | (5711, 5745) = 1.05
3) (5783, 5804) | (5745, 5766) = 1.06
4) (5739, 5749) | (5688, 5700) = 1.06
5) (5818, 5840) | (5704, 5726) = 1.06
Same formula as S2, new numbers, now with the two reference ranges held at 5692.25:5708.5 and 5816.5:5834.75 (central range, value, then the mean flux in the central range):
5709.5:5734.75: -0.03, 47.2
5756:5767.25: 0.01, 46.5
